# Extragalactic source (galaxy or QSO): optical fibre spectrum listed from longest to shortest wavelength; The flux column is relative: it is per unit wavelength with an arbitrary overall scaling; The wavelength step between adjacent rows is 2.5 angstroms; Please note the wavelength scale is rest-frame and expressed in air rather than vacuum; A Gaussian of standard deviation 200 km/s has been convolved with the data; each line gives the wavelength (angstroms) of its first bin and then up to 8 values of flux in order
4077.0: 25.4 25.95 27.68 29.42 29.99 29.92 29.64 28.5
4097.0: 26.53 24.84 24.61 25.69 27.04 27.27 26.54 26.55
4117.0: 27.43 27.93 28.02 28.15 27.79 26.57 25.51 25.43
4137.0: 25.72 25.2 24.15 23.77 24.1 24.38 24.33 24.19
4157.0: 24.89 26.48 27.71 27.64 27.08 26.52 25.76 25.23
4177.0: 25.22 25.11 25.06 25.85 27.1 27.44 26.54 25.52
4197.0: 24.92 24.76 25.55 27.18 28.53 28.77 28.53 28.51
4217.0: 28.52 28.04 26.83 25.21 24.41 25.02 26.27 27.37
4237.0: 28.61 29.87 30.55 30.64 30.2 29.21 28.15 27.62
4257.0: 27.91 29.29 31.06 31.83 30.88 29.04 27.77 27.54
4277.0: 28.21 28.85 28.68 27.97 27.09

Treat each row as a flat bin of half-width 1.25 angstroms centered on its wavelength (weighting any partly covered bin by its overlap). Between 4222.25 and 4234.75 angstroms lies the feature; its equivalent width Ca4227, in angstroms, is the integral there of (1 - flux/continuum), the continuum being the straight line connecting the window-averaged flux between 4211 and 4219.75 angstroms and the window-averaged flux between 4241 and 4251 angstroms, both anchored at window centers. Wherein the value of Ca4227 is 1.52 angstroms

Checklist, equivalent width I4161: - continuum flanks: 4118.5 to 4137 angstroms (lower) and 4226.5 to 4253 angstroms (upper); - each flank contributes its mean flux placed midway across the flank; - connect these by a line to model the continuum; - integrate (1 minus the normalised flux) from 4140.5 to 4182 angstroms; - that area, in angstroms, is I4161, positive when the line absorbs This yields 2.98 angstroms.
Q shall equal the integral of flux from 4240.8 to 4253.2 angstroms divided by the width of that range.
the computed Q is 29.8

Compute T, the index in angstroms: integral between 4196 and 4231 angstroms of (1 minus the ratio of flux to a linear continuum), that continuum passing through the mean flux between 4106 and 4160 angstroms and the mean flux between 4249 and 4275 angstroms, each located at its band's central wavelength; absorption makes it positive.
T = 1.5 angstroms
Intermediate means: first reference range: 26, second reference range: 29.2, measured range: 26.8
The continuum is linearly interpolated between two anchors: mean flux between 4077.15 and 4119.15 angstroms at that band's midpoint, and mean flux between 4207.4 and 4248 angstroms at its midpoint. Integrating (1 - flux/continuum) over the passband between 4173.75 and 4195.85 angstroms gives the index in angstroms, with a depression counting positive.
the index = 1.5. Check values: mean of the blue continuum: 27.3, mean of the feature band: 25.9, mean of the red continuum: 28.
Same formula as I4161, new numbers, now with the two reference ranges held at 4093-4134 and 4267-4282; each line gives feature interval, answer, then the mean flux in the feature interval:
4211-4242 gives 0.70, 27.4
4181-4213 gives 1.28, 26.6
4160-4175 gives 0.36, 26.7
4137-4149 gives 1.18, 24.5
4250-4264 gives -0.32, 29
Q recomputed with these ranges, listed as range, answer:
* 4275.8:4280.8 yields 28.5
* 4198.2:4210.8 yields 27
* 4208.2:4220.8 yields 28.5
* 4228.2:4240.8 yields 27.4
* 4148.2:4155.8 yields 24.3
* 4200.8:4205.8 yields 26.4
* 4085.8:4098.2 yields 28.9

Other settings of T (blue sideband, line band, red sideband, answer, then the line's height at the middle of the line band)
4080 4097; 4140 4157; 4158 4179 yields 1.7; 27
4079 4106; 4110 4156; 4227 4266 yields 3.3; 27.9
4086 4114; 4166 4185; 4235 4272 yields 1.8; 28.4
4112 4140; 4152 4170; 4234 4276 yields 0.8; 27.5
